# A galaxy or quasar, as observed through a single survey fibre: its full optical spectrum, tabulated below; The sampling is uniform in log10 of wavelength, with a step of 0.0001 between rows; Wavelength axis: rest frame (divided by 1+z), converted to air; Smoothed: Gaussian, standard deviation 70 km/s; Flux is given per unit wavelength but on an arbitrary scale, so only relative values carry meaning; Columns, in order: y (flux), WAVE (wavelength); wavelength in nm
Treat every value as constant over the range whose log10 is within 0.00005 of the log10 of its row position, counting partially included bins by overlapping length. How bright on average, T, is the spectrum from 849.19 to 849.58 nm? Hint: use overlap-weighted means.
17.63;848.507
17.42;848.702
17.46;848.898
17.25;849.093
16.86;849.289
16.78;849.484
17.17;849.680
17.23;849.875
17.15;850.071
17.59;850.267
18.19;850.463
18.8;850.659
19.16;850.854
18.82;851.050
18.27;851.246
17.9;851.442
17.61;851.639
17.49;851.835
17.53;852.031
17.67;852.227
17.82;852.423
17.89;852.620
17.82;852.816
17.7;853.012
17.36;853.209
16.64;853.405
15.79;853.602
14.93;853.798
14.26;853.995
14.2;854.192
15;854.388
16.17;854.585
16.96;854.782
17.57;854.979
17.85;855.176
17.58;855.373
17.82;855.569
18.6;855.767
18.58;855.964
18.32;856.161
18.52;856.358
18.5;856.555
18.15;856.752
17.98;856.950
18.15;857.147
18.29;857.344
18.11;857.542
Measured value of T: 16.8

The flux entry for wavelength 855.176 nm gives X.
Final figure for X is 17.85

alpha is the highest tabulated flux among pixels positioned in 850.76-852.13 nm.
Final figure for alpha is 19.16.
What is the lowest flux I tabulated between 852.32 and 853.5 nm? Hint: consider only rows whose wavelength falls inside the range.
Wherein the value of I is 16.64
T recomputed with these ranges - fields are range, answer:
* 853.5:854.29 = 14.8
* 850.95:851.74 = 18.1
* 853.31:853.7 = 16.2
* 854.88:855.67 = 17.7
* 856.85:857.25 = 18.1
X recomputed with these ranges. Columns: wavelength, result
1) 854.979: 17.57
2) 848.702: 17.42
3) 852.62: 17.89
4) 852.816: 17.82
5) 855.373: 17.58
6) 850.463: 18.19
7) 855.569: 17.82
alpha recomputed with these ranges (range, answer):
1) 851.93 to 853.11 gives 17.89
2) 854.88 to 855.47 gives 17.85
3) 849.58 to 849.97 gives 17.23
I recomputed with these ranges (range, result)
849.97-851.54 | 17.15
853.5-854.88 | 14.2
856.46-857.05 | 17.98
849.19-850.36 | 16.78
